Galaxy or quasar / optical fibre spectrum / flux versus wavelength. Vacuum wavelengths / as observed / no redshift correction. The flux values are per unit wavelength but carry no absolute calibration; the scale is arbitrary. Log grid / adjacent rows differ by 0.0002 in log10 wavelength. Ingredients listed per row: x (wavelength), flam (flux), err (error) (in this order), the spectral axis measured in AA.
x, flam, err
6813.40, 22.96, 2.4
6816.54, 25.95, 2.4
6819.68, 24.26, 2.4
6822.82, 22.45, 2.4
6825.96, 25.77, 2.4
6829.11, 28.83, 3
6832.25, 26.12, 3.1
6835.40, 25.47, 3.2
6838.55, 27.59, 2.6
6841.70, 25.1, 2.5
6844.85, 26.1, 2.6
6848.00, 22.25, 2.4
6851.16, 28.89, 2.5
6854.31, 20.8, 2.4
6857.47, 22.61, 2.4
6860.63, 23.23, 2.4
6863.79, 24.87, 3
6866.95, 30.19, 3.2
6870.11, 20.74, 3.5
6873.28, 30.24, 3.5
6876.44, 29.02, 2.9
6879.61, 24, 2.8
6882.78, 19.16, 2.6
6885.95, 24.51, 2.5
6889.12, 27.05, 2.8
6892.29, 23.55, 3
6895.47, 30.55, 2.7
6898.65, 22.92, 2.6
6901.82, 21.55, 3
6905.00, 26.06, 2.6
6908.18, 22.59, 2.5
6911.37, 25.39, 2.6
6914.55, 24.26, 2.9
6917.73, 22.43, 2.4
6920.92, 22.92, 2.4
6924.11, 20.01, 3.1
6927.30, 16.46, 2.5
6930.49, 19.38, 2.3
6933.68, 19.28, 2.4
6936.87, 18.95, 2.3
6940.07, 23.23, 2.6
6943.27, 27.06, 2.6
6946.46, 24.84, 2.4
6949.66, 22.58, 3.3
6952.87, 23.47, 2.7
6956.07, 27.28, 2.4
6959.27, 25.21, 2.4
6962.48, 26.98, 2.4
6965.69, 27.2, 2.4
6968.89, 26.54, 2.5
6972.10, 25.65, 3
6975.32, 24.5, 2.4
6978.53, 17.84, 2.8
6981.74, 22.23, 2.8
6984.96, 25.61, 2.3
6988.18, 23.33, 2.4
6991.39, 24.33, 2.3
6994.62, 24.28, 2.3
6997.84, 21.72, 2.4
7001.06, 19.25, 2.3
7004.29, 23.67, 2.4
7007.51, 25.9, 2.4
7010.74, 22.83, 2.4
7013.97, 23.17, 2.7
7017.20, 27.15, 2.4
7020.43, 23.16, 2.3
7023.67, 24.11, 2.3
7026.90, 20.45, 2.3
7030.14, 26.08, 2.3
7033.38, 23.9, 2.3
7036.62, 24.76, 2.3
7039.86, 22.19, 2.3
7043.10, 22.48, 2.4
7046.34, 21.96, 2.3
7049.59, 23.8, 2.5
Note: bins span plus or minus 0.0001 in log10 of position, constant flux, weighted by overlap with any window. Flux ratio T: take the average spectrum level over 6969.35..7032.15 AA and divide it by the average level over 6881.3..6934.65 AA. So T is 1.03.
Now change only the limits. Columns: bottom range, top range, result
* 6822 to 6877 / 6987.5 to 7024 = 0.92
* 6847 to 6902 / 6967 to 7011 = 0.94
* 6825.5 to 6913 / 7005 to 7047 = 0.94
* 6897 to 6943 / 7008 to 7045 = 1.08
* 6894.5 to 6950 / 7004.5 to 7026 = 1.07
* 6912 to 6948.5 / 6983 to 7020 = 1.09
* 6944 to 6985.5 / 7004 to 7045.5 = 0.97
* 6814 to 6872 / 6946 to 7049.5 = 0.95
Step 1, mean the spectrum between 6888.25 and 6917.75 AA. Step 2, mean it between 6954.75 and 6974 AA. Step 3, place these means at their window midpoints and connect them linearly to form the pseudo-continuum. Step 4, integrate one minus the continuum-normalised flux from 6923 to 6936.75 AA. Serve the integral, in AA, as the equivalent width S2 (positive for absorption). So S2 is 3.62 AA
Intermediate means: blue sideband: 24.7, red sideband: 26.4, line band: 18.8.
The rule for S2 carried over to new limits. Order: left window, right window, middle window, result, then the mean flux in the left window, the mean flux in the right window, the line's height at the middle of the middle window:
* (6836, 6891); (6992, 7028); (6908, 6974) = 1.9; 25.1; 23.3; 24.1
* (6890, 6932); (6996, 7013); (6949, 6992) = -3.2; 23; 22.7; 22.8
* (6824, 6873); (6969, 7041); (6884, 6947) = 3.8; 25.3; 23.5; 24.6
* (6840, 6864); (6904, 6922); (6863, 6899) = -2.4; 24.2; 23.9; 24.1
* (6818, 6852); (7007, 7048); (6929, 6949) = 1.9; 25.6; 23.6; 24.6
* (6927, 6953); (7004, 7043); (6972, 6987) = -0.1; 21.9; 23.9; 22.8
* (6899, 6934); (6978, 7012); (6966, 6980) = -0.8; 22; 23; 22.7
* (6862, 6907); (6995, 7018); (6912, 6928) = 1.9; 25.3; 23.3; 24.7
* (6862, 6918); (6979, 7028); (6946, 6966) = -1.0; 25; 23.3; 24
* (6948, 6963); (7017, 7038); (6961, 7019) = 1.2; 25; 24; 24.5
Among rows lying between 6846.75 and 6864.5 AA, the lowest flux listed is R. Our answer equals 20.8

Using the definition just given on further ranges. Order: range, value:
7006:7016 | 22.83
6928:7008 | 17.84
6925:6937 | 16.46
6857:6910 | 19.16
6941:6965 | 22.58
